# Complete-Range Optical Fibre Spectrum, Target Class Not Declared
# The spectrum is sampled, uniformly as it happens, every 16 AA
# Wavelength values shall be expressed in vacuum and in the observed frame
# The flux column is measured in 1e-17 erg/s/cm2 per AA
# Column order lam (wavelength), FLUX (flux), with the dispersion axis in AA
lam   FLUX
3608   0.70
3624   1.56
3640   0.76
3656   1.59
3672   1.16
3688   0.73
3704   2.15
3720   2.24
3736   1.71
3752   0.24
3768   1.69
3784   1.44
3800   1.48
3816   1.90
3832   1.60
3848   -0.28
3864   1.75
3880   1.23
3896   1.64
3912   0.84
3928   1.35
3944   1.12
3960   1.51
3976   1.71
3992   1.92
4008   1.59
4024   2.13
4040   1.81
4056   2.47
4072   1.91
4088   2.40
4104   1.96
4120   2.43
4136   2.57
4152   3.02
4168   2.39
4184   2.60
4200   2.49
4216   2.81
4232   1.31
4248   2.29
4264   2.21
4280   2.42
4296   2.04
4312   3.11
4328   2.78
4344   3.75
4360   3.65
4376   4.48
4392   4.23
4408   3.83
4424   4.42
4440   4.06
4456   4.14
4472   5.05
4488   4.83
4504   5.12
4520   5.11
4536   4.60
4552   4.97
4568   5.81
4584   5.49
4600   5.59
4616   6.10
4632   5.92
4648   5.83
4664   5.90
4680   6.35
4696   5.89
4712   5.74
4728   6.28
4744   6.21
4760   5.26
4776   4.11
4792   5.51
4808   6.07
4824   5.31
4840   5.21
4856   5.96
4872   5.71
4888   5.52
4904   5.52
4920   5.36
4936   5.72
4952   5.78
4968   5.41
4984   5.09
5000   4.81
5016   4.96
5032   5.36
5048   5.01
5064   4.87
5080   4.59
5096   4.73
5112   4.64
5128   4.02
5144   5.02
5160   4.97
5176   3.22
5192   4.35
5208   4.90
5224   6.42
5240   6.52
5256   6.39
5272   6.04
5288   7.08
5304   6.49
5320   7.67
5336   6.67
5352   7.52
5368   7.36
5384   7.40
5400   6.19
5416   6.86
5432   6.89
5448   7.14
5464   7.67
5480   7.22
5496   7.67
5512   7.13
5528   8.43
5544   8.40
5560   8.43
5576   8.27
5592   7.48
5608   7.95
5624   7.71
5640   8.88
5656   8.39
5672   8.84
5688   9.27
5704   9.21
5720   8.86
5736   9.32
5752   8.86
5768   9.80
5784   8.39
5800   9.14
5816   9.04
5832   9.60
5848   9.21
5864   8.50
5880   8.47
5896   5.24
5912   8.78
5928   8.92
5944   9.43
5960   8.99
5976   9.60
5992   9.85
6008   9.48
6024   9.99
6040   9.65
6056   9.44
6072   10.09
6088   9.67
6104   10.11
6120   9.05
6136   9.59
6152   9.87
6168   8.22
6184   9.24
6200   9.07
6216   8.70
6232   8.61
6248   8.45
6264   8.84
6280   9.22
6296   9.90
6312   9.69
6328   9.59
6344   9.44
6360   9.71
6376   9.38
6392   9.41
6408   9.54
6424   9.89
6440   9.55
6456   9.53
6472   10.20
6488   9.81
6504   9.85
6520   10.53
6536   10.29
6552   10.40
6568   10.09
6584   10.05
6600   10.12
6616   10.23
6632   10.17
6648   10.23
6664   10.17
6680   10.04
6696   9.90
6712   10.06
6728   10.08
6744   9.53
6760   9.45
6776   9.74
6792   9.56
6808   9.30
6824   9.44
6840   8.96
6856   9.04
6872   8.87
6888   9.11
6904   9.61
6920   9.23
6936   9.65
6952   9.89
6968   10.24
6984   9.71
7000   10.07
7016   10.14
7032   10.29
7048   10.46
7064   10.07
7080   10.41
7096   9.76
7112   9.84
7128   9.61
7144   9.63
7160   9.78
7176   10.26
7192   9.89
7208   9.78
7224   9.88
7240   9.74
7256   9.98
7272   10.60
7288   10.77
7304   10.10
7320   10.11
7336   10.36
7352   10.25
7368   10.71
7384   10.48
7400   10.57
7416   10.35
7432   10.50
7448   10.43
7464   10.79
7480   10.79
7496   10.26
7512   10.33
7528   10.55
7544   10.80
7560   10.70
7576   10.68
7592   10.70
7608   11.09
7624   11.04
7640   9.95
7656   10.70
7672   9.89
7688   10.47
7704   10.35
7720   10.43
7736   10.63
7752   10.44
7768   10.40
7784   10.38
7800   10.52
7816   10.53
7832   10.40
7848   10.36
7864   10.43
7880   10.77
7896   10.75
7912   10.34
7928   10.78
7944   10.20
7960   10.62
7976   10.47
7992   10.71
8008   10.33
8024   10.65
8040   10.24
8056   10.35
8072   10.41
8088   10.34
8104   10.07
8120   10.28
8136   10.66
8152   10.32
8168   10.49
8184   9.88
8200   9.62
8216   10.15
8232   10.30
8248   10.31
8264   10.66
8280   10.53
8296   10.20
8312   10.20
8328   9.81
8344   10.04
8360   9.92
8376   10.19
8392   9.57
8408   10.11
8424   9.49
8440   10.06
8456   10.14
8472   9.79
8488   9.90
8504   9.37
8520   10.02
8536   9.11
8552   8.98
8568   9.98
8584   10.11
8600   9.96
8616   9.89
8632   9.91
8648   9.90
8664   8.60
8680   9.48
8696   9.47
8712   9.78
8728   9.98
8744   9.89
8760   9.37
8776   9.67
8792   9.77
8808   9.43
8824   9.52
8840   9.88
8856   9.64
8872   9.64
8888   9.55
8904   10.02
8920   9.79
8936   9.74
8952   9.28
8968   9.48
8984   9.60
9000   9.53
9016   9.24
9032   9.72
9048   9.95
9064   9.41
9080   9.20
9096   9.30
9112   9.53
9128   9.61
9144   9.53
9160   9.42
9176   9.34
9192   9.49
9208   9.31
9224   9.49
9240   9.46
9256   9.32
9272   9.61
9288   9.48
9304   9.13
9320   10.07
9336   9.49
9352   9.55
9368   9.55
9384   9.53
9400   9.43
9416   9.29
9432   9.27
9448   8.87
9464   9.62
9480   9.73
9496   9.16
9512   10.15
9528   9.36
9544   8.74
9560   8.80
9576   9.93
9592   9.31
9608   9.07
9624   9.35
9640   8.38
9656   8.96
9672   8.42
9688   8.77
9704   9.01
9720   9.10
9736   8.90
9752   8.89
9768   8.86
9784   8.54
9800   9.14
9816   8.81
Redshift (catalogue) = 0.000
